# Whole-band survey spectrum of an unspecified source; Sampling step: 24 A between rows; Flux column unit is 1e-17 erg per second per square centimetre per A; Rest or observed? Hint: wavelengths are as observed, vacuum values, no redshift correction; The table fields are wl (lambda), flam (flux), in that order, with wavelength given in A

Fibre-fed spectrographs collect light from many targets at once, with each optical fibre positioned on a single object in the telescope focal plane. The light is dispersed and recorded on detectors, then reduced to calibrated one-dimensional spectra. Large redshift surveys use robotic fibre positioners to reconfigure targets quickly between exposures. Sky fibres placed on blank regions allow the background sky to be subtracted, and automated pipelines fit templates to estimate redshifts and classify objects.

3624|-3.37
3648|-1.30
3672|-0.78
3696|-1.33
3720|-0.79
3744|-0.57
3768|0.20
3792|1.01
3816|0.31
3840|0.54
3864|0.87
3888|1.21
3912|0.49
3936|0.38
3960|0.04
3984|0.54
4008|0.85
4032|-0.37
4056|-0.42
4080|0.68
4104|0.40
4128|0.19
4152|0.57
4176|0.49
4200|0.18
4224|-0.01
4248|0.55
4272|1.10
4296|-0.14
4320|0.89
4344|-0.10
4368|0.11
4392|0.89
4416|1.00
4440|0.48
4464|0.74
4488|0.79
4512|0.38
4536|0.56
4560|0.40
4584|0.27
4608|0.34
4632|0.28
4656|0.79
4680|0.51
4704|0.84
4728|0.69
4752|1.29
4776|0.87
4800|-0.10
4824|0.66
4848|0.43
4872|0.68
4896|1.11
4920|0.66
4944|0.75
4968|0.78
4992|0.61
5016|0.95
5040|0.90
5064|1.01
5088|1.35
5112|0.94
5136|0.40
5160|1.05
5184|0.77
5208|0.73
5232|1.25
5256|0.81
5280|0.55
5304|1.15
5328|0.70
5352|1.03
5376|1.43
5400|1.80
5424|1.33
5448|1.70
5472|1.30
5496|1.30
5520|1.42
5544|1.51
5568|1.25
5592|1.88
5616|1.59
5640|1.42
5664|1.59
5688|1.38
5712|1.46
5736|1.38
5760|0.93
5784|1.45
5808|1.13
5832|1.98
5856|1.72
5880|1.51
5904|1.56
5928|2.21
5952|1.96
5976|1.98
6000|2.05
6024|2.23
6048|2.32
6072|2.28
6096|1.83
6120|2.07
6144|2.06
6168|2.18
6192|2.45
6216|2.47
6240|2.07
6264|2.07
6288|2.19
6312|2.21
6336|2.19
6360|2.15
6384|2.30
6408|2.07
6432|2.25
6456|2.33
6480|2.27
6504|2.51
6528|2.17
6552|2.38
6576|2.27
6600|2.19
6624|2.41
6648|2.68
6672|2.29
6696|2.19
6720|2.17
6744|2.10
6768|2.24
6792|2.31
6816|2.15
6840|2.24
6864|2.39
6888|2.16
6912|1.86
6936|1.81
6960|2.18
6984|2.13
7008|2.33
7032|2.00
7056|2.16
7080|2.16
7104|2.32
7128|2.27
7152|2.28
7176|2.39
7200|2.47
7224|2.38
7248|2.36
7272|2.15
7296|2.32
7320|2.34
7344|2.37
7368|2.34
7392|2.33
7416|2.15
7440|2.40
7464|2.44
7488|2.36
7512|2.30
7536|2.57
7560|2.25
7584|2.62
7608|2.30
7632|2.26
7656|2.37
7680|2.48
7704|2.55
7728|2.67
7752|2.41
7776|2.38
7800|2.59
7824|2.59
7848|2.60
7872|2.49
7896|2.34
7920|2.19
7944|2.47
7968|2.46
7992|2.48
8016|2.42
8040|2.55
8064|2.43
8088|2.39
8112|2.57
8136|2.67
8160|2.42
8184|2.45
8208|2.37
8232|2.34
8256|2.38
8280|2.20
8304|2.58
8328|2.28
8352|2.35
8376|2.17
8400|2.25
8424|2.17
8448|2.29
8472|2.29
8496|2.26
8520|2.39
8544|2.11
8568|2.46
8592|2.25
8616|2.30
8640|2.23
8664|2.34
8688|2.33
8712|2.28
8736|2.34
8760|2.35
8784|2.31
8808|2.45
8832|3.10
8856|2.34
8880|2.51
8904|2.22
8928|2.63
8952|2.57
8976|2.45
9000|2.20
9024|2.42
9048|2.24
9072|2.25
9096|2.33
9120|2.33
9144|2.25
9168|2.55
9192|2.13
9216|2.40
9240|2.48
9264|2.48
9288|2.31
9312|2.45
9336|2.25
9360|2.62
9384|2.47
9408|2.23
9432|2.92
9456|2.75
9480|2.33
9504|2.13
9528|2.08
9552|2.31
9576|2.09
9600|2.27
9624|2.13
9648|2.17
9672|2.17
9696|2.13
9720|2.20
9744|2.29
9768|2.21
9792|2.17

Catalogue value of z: 0.342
